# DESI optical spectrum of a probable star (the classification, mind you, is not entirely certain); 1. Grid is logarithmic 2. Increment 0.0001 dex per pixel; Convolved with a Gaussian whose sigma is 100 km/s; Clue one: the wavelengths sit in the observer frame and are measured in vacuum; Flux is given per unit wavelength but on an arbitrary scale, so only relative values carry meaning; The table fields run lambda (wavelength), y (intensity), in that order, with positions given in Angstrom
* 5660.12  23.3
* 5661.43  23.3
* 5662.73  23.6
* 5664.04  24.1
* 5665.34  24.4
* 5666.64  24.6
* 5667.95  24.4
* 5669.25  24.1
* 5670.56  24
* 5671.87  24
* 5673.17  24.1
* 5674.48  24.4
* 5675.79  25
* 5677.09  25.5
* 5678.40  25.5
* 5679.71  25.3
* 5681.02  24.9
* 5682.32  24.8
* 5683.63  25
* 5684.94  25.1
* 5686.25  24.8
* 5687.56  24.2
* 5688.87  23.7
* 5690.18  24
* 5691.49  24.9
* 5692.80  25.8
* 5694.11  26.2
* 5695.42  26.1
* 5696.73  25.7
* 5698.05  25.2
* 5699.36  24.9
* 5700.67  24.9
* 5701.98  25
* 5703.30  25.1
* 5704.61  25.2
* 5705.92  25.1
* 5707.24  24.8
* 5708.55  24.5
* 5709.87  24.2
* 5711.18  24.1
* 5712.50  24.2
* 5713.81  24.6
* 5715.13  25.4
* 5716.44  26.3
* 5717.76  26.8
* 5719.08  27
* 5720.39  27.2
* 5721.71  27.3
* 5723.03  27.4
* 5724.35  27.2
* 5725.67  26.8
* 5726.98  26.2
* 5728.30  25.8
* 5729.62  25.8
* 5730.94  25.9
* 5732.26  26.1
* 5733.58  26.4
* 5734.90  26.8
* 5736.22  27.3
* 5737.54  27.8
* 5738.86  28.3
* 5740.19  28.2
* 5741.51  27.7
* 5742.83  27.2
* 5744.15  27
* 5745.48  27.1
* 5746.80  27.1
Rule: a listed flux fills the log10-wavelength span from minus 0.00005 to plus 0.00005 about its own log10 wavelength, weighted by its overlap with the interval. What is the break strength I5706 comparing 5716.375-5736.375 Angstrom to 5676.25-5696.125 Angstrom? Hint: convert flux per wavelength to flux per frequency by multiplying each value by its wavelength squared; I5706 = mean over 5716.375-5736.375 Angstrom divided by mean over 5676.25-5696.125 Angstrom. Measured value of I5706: 1.08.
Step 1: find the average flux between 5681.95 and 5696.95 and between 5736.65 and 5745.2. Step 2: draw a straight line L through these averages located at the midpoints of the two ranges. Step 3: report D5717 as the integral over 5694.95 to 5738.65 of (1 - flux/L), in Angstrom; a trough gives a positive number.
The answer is 0.9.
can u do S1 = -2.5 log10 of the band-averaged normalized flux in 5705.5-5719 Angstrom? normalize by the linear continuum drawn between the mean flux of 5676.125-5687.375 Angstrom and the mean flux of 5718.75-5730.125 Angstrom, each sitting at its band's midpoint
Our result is 0.05 mag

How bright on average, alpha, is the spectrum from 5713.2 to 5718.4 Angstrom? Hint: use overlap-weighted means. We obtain 25.8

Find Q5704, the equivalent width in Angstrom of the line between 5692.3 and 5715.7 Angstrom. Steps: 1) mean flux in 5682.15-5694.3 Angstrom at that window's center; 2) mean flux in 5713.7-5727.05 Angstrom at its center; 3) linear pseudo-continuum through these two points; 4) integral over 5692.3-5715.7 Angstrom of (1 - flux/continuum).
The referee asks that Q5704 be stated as 0.6 Angstrom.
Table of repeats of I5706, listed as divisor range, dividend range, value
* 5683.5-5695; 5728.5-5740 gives 1.09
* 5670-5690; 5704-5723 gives 1.05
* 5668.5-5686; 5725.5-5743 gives 1.11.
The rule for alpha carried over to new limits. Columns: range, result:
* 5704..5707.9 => 25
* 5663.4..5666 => 24.3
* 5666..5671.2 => 24.3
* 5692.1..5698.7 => 25.8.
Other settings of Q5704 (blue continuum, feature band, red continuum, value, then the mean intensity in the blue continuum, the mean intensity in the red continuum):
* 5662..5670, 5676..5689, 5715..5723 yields 0.0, 24.2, 26.8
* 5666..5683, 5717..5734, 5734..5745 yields 0.2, 24.7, 27.5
